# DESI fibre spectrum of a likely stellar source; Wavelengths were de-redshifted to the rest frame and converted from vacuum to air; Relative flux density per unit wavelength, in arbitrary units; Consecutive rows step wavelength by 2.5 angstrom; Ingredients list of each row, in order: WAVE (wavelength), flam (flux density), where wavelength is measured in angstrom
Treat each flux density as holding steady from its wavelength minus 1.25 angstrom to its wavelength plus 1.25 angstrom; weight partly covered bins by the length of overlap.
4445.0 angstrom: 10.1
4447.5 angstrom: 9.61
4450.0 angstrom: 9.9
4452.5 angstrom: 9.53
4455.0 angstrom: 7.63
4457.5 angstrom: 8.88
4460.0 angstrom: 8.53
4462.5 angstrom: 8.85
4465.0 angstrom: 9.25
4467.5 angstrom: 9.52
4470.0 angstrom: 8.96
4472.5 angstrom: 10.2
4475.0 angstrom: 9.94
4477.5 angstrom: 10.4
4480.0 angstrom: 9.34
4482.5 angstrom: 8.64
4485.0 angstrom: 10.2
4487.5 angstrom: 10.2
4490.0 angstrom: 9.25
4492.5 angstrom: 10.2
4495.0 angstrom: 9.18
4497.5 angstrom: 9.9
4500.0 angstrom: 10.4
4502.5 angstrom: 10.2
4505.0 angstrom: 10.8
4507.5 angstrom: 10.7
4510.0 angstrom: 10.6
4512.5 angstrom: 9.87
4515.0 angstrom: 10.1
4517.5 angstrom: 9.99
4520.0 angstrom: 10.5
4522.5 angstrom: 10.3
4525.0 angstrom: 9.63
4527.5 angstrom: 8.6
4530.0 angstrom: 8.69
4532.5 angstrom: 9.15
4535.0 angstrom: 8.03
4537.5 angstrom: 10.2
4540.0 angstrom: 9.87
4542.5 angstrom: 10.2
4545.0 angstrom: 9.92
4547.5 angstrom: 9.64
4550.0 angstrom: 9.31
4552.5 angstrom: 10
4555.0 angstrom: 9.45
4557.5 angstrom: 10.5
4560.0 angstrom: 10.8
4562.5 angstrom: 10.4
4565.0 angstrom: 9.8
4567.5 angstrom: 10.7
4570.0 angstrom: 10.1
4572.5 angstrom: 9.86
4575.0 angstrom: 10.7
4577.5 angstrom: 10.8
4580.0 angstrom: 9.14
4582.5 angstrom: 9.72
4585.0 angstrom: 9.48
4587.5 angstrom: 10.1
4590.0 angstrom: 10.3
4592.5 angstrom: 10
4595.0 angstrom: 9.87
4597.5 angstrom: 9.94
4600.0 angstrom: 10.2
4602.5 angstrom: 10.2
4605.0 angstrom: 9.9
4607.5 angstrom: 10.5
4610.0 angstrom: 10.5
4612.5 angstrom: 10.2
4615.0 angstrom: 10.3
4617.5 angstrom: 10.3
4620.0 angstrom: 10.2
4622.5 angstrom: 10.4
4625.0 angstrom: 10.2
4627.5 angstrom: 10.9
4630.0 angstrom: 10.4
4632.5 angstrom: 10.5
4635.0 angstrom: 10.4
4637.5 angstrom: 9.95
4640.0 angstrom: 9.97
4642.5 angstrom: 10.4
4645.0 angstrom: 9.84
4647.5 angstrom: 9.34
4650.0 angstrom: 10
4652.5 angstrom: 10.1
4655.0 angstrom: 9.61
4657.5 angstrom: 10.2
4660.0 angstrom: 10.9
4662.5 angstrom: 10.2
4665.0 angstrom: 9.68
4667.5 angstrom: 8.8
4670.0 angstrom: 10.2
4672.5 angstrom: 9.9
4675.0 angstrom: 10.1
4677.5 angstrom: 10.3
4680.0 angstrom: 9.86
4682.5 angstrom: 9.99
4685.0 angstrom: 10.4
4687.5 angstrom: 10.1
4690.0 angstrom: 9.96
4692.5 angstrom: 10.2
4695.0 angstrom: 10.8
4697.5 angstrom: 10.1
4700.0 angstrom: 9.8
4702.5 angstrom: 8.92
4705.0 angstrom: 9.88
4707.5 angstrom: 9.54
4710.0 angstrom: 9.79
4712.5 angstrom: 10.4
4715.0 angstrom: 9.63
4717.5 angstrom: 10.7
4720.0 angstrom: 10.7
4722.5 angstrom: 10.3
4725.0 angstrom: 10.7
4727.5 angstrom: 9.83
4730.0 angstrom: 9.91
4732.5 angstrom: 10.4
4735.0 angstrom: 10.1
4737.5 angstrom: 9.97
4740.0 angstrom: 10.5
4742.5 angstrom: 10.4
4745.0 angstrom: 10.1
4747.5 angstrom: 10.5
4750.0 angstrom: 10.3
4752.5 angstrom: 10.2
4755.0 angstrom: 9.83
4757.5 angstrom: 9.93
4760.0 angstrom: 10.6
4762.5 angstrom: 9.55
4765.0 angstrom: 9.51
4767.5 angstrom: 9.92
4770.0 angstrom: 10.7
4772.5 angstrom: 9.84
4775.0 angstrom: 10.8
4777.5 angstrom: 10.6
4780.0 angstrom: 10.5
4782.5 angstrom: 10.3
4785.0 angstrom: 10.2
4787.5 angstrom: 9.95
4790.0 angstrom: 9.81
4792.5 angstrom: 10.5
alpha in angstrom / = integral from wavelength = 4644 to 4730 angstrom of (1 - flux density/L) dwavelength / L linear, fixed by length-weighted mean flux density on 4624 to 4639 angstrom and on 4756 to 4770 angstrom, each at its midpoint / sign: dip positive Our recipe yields 1.60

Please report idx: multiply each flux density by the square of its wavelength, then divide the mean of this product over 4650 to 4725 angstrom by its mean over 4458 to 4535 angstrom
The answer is 1.13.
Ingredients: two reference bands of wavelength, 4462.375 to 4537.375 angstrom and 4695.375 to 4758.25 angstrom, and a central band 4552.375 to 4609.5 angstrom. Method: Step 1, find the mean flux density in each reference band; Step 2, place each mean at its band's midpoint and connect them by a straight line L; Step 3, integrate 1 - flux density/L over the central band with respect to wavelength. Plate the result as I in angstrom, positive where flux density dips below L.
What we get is -1.4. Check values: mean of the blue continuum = 9.74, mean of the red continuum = 10.1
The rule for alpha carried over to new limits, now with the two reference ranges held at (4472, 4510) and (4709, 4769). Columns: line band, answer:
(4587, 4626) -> -0.50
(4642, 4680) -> 0.55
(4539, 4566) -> 0.10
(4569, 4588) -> 0.13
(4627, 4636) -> -0.39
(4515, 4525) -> -0.16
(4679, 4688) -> 0.03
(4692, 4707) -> 0.32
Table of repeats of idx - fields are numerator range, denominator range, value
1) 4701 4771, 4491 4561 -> 1.12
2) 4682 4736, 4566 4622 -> 1.05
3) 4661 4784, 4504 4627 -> 1.08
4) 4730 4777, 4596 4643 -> 1.05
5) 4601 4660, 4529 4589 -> 1.07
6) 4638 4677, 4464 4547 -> 1.09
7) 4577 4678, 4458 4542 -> 1.10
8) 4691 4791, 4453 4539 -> 1.17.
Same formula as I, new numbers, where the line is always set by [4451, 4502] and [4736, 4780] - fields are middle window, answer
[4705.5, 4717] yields 0.2 angstrom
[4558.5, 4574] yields -0.9 angstrom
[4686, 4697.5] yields -0.3 angstrom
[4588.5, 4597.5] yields -0.3 angstrom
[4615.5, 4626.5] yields -0.5 angstrom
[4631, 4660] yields -0.5 angstrom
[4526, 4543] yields 0.7 angstrom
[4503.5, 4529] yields -1.4 angstrom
